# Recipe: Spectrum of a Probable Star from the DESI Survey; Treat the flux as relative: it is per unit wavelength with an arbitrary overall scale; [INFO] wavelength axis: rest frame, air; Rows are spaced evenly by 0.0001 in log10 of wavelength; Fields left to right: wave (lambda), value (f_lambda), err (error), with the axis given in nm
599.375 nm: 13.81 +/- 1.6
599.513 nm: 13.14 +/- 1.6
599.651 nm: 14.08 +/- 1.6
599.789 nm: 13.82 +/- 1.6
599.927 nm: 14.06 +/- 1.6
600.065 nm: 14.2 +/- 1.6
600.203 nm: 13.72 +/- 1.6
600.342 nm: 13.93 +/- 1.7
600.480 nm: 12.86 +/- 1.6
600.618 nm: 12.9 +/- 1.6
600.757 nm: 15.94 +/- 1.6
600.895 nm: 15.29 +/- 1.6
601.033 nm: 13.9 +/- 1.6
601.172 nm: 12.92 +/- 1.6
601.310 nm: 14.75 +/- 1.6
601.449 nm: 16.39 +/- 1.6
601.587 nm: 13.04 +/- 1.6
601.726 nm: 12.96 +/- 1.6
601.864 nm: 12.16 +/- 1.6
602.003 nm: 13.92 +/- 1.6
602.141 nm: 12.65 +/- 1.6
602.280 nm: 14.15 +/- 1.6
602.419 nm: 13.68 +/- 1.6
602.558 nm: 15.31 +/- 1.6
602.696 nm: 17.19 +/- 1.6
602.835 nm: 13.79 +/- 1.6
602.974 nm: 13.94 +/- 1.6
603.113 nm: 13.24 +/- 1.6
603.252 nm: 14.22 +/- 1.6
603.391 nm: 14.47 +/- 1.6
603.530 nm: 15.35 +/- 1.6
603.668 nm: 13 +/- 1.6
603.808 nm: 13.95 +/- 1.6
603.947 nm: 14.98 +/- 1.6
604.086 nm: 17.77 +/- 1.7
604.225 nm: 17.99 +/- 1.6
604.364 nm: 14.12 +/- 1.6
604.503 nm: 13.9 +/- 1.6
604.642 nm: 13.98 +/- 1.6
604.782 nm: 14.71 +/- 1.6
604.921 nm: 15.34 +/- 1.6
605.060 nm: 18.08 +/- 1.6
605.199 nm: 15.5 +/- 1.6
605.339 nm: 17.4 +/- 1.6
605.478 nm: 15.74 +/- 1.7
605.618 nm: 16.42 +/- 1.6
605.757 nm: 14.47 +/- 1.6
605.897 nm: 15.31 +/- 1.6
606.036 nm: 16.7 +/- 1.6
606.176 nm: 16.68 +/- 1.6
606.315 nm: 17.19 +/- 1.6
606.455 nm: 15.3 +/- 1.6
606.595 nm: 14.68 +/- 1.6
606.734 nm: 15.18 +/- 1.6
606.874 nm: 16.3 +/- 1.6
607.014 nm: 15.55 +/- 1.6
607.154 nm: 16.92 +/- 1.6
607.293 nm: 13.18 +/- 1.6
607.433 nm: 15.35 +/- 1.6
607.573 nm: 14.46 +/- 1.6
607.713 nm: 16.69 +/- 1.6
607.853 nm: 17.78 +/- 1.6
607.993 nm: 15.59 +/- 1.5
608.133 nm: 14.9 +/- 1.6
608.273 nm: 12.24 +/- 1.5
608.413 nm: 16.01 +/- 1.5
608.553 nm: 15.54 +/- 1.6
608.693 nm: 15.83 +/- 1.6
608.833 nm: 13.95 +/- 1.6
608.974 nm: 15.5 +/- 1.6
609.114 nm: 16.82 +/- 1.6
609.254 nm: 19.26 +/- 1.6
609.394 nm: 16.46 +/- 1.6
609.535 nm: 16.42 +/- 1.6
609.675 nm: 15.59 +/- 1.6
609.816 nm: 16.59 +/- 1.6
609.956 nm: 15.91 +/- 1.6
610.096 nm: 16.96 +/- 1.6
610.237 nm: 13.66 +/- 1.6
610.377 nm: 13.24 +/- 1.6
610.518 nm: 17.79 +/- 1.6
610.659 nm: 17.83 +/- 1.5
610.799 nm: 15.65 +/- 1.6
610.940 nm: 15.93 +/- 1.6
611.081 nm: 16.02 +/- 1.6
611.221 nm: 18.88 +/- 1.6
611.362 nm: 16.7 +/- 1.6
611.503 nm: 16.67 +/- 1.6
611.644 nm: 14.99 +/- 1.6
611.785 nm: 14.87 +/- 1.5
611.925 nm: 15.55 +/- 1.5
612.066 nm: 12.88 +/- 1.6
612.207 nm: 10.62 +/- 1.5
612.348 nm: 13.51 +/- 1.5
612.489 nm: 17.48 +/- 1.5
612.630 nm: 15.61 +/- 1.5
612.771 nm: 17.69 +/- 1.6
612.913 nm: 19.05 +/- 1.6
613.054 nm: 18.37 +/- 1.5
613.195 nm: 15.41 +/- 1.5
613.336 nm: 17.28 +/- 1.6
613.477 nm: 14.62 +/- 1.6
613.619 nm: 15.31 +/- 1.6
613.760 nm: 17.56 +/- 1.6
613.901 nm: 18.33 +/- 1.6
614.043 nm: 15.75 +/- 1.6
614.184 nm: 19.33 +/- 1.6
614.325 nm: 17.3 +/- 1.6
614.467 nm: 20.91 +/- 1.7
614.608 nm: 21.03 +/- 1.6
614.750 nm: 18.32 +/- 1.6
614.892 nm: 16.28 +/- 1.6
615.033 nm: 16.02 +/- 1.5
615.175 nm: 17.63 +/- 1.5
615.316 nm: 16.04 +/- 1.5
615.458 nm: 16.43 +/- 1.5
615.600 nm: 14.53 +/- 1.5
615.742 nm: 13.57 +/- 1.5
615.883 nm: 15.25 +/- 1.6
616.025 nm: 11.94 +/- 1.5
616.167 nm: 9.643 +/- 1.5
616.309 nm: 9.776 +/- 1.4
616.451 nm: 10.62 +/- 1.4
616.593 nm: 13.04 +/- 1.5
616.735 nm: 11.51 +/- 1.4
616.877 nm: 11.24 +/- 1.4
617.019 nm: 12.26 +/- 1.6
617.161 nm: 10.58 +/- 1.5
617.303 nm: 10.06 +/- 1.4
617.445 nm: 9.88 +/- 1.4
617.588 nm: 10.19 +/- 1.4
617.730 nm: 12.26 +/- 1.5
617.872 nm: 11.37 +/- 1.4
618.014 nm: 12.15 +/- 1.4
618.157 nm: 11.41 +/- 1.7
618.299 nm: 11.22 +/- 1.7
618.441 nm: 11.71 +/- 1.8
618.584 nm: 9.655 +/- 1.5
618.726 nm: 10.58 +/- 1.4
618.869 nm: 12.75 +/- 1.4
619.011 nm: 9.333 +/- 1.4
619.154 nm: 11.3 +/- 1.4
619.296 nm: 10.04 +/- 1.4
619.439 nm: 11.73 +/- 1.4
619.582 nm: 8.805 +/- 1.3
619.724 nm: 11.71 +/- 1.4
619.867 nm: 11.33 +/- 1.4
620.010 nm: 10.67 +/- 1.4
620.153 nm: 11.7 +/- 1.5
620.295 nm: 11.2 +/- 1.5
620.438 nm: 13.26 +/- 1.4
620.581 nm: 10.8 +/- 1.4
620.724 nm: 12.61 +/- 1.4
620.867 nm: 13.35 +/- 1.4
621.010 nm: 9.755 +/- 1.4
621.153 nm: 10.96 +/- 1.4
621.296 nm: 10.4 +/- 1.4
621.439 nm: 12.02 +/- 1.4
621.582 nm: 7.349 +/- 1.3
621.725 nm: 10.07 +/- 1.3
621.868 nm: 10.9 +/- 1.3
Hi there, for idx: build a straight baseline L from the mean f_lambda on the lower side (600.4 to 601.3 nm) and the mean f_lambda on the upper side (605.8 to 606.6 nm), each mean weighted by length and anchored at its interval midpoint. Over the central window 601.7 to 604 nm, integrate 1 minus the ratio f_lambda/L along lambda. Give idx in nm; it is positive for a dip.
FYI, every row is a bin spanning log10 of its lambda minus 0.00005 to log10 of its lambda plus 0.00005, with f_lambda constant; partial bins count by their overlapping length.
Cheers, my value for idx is 0.11 nm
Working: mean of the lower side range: 14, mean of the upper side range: 16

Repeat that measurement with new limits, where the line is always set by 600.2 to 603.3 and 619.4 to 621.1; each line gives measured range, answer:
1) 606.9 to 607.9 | -0.185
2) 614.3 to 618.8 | -0.472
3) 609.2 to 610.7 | -0.397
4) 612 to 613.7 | -0.440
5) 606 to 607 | -0.194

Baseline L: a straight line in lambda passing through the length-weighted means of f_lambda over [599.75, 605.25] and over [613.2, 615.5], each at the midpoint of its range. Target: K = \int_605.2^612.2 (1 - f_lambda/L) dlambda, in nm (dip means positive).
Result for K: 0.08 nm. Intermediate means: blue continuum 14.5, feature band 15.8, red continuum 17.3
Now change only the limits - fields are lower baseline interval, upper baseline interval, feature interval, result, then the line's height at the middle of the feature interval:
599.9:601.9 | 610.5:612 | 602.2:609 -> -0.11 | 15.1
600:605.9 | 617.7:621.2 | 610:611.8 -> -0.43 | 13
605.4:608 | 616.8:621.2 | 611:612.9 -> -0.25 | 13.8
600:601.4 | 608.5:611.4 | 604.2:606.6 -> -0.09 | 15.2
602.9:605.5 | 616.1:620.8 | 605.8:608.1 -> -0.23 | 14.4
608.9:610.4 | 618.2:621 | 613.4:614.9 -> -0.42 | 13.9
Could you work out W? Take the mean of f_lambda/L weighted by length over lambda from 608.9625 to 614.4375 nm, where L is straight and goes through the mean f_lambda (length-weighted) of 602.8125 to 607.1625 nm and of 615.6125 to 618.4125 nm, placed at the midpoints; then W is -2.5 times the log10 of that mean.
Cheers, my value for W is -0.23 mag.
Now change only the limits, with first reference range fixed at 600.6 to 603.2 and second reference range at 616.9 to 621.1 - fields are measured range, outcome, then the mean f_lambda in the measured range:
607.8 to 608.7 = -0.18 mag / 15.3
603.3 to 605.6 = -0.13 mag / 15.4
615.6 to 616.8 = -0.04 mag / 12.1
